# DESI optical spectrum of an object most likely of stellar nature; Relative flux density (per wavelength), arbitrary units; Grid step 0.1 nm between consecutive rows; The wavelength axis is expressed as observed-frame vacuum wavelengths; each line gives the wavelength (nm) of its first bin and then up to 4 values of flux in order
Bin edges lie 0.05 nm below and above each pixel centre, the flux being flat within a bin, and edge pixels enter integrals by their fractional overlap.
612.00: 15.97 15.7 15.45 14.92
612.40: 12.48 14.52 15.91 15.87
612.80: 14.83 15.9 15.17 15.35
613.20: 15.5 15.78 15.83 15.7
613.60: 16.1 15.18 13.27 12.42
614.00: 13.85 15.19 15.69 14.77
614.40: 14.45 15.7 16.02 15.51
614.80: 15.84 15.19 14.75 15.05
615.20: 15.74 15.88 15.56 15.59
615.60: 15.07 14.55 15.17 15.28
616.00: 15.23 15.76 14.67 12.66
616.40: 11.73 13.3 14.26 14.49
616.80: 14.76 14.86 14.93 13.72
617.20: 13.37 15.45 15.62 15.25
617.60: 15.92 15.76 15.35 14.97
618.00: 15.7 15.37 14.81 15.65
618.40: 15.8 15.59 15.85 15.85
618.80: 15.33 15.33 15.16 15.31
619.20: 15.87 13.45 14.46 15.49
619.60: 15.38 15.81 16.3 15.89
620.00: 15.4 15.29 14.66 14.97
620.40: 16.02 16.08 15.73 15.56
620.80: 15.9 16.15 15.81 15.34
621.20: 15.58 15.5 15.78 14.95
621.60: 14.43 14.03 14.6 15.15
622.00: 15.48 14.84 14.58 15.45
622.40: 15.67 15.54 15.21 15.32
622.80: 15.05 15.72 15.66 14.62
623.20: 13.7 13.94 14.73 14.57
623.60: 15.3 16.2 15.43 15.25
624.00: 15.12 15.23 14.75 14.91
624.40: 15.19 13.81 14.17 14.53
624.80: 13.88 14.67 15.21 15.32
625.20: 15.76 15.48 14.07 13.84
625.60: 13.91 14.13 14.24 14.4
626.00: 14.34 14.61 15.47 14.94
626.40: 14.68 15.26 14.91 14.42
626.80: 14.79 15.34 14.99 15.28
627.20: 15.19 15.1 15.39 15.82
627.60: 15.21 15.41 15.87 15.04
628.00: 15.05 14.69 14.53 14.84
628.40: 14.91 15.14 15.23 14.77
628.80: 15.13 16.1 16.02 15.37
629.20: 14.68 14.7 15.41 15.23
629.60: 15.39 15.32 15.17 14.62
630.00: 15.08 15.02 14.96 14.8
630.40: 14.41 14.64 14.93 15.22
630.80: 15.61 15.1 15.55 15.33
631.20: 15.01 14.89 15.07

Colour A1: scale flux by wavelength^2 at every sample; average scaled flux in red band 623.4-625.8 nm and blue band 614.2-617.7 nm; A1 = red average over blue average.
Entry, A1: 1.02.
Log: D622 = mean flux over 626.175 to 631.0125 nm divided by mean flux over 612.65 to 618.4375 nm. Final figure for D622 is 1.01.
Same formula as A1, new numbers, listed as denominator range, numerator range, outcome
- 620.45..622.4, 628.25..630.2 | 1.01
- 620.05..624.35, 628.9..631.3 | 1.02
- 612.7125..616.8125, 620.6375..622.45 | 1.04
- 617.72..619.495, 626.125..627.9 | 1.02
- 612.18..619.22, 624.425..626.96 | 1.01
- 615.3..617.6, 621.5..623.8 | 1.04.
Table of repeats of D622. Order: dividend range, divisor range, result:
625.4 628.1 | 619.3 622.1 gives 0.97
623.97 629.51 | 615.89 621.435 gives 0.98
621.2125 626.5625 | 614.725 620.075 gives 0.99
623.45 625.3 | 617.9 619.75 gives 0.98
